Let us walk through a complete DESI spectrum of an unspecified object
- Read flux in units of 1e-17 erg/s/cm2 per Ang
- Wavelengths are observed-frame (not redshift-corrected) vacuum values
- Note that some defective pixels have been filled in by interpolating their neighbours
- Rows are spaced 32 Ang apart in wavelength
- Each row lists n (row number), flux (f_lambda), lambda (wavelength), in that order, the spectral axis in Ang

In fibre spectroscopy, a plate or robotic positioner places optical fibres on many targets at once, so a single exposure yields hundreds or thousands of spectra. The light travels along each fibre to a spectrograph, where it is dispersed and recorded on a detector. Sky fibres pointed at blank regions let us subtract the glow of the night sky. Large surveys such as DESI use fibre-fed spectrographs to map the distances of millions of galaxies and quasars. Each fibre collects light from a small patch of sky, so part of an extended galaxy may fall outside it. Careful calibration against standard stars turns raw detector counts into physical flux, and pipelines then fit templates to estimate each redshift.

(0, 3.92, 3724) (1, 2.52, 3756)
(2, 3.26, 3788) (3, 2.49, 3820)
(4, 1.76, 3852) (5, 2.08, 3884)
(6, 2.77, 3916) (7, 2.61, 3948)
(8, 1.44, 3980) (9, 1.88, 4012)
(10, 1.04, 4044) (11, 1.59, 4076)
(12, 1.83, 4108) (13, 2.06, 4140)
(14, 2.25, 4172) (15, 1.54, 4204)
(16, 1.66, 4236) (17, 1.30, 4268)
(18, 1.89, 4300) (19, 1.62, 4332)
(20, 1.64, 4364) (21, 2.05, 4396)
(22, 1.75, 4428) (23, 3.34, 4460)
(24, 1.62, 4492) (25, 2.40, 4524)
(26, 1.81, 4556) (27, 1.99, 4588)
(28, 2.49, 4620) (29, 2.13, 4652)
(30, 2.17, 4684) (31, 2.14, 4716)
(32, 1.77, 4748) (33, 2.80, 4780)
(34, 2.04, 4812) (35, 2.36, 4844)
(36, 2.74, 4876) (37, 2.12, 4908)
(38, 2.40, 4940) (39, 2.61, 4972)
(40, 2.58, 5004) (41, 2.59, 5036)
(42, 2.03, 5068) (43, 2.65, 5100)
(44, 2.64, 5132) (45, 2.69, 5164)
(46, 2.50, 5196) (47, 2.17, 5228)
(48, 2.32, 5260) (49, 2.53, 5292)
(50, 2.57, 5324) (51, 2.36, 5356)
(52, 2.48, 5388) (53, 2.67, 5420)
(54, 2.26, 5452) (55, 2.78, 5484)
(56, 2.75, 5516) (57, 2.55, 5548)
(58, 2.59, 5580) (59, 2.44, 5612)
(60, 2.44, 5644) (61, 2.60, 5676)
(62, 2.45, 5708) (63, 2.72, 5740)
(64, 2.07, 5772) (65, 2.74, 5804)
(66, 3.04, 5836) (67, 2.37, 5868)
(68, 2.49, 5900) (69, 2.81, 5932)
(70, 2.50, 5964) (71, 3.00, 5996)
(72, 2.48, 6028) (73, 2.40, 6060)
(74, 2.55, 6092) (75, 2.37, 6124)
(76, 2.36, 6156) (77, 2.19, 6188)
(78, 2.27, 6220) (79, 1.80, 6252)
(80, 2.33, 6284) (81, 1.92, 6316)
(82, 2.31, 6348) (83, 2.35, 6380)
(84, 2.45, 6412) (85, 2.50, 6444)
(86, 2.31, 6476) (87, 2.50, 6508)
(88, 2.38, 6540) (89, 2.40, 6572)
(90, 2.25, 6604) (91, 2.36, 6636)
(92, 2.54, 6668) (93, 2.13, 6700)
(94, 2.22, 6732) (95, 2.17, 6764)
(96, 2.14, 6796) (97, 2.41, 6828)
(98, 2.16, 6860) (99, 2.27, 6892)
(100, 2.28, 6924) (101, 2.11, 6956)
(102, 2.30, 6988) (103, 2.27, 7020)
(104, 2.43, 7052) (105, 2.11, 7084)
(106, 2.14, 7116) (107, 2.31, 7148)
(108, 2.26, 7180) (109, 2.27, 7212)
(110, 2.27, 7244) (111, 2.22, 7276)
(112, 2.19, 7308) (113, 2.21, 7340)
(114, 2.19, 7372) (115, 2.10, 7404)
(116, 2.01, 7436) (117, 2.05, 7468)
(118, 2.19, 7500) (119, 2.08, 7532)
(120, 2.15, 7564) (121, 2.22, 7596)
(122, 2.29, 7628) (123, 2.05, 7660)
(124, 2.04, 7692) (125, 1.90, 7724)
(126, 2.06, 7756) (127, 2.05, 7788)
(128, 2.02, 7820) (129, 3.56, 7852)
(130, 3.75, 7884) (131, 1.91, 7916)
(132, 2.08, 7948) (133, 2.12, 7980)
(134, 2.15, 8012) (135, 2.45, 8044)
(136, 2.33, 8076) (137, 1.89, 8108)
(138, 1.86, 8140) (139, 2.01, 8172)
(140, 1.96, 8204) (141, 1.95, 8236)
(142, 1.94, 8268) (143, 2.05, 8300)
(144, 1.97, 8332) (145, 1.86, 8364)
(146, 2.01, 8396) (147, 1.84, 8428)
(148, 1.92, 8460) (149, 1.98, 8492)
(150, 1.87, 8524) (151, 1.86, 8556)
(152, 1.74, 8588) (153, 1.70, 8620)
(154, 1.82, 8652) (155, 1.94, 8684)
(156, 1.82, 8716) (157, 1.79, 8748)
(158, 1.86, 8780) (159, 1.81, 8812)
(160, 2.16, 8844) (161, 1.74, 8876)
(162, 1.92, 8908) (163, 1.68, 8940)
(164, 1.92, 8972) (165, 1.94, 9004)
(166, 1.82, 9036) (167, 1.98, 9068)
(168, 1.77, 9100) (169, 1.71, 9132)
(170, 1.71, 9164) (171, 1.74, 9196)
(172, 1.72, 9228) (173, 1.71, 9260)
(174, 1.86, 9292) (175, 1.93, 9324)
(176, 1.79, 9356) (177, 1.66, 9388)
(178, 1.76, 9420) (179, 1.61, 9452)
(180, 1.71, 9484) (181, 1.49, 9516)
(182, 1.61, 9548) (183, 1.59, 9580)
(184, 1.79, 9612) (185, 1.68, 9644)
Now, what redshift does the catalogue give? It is 0.198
